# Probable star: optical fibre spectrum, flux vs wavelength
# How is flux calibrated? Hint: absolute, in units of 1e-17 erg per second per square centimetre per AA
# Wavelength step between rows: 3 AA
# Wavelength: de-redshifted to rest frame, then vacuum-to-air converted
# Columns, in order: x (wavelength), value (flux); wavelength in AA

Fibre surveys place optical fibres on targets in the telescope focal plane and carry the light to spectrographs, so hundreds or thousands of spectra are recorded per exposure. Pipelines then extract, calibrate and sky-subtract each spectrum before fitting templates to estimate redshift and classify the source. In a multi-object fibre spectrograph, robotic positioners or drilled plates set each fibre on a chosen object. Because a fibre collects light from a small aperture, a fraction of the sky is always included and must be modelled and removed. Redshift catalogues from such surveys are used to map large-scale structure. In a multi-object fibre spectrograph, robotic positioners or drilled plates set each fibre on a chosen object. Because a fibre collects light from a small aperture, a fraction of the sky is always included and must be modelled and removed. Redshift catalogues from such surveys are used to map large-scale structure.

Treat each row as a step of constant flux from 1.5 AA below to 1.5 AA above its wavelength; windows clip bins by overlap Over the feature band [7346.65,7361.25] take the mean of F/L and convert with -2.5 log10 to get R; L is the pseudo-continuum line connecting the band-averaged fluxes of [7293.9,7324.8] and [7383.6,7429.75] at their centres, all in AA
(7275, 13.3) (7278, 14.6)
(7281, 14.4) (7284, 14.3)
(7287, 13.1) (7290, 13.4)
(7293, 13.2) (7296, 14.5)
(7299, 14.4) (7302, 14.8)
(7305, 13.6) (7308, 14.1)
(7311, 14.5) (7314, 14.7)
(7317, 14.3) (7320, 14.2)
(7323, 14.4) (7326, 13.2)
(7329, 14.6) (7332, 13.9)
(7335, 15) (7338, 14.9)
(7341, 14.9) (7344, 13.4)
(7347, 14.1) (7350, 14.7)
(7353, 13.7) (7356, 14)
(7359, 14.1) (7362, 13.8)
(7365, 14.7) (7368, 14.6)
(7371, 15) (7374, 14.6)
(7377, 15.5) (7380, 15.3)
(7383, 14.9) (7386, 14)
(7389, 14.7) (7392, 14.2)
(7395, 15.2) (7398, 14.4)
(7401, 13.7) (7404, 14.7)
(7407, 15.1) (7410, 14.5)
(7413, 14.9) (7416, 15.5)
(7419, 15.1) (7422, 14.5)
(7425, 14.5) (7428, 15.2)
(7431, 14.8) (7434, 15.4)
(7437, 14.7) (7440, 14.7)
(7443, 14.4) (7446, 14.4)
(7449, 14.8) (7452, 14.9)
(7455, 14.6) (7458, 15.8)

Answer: 0.03 mag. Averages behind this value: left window 14.3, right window 14.7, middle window 14.1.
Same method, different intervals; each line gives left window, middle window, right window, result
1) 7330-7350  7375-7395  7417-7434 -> -0.01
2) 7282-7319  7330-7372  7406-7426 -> 0.01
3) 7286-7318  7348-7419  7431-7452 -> -0.01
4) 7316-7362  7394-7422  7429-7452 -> -0.01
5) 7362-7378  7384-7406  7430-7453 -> 0.02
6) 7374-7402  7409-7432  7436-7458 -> -0.01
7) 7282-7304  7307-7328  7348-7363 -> -0.02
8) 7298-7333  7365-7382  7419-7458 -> -0.04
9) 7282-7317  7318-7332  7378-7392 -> 0.01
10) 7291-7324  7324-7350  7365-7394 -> 0.01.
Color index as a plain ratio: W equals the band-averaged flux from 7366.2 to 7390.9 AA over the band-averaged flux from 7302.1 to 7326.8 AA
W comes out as 1.0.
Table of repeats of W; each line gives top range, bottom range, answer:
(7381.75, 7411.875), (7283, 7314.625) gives 1.04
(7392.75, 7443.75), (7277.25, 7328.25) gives 1.05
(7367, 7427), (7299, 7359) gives 1.03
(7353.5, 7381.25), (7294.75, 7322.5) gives 1.02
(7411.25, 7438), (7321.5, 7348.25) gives 1.05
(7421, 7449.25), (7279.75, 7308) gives 1.06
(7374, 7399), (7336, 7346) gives 1.02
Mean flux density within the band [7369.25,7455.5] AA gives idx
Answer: 14.8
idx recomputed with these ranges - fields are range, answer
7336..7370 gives 14.3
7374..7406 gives 14.7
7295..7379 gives 14.4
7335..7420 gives 14.6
